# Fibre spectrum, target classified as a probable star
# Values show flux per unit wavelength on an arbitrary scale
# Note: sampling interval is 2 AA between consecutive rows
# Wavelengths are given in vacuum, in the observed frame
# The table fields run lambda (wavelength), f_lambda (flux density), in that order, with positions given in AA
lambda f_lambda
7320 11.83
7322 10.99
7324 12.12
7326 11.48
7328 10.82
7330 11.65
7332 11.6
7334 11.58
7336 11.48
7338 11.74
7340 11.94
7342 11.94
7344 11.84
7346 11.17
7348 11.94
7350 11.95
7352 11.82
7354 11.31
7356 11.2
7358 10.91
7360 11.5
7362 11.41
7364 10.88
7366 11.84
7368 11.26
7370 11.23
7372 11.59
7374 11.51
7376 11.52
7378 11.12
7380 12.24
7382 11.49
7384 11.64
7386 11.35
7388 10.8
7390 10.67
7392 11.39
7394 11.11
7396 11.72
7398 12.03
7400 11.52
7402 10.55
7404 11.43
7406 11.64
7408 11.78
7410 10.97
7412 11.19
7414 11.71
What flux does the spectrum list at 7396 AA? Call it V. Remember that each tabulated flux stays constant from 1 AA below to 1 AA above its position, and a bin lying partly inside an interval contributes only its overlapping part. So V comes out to 11.72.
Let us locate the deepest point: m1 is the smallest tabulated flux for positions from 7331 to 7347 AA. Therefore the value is 11.17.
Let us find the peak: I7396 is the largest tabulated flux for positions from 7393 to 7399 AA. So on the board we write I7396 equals 12.03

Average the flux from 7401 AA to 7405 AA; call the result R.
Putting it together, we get 11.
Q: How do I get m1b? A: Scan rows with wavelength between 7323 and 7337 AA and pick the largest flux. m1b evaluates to 12.12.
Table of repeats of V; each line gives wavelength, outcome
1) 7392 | 11.39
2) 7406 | 11.64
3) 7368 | 11.26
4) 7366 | 11.84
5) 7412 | 11.19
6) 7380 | 12.24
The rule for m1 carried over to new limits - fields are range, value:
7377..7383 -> 11.12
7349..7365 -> 10.88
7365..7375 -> 11.23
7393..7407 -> 10.55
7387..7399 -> 10.67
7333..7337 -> 11.48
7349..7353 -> 11.82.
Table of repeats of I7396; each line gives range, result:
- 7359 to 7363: 11.5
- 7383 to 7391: 11.64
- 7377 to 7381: 12.24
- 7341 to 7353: 11.95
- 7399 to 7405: 11.52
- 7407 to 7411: 11.78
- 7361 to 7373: 11.84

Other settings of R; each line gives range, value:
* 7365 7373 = 11.5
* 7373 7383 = 11.6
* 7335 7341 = 11.7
